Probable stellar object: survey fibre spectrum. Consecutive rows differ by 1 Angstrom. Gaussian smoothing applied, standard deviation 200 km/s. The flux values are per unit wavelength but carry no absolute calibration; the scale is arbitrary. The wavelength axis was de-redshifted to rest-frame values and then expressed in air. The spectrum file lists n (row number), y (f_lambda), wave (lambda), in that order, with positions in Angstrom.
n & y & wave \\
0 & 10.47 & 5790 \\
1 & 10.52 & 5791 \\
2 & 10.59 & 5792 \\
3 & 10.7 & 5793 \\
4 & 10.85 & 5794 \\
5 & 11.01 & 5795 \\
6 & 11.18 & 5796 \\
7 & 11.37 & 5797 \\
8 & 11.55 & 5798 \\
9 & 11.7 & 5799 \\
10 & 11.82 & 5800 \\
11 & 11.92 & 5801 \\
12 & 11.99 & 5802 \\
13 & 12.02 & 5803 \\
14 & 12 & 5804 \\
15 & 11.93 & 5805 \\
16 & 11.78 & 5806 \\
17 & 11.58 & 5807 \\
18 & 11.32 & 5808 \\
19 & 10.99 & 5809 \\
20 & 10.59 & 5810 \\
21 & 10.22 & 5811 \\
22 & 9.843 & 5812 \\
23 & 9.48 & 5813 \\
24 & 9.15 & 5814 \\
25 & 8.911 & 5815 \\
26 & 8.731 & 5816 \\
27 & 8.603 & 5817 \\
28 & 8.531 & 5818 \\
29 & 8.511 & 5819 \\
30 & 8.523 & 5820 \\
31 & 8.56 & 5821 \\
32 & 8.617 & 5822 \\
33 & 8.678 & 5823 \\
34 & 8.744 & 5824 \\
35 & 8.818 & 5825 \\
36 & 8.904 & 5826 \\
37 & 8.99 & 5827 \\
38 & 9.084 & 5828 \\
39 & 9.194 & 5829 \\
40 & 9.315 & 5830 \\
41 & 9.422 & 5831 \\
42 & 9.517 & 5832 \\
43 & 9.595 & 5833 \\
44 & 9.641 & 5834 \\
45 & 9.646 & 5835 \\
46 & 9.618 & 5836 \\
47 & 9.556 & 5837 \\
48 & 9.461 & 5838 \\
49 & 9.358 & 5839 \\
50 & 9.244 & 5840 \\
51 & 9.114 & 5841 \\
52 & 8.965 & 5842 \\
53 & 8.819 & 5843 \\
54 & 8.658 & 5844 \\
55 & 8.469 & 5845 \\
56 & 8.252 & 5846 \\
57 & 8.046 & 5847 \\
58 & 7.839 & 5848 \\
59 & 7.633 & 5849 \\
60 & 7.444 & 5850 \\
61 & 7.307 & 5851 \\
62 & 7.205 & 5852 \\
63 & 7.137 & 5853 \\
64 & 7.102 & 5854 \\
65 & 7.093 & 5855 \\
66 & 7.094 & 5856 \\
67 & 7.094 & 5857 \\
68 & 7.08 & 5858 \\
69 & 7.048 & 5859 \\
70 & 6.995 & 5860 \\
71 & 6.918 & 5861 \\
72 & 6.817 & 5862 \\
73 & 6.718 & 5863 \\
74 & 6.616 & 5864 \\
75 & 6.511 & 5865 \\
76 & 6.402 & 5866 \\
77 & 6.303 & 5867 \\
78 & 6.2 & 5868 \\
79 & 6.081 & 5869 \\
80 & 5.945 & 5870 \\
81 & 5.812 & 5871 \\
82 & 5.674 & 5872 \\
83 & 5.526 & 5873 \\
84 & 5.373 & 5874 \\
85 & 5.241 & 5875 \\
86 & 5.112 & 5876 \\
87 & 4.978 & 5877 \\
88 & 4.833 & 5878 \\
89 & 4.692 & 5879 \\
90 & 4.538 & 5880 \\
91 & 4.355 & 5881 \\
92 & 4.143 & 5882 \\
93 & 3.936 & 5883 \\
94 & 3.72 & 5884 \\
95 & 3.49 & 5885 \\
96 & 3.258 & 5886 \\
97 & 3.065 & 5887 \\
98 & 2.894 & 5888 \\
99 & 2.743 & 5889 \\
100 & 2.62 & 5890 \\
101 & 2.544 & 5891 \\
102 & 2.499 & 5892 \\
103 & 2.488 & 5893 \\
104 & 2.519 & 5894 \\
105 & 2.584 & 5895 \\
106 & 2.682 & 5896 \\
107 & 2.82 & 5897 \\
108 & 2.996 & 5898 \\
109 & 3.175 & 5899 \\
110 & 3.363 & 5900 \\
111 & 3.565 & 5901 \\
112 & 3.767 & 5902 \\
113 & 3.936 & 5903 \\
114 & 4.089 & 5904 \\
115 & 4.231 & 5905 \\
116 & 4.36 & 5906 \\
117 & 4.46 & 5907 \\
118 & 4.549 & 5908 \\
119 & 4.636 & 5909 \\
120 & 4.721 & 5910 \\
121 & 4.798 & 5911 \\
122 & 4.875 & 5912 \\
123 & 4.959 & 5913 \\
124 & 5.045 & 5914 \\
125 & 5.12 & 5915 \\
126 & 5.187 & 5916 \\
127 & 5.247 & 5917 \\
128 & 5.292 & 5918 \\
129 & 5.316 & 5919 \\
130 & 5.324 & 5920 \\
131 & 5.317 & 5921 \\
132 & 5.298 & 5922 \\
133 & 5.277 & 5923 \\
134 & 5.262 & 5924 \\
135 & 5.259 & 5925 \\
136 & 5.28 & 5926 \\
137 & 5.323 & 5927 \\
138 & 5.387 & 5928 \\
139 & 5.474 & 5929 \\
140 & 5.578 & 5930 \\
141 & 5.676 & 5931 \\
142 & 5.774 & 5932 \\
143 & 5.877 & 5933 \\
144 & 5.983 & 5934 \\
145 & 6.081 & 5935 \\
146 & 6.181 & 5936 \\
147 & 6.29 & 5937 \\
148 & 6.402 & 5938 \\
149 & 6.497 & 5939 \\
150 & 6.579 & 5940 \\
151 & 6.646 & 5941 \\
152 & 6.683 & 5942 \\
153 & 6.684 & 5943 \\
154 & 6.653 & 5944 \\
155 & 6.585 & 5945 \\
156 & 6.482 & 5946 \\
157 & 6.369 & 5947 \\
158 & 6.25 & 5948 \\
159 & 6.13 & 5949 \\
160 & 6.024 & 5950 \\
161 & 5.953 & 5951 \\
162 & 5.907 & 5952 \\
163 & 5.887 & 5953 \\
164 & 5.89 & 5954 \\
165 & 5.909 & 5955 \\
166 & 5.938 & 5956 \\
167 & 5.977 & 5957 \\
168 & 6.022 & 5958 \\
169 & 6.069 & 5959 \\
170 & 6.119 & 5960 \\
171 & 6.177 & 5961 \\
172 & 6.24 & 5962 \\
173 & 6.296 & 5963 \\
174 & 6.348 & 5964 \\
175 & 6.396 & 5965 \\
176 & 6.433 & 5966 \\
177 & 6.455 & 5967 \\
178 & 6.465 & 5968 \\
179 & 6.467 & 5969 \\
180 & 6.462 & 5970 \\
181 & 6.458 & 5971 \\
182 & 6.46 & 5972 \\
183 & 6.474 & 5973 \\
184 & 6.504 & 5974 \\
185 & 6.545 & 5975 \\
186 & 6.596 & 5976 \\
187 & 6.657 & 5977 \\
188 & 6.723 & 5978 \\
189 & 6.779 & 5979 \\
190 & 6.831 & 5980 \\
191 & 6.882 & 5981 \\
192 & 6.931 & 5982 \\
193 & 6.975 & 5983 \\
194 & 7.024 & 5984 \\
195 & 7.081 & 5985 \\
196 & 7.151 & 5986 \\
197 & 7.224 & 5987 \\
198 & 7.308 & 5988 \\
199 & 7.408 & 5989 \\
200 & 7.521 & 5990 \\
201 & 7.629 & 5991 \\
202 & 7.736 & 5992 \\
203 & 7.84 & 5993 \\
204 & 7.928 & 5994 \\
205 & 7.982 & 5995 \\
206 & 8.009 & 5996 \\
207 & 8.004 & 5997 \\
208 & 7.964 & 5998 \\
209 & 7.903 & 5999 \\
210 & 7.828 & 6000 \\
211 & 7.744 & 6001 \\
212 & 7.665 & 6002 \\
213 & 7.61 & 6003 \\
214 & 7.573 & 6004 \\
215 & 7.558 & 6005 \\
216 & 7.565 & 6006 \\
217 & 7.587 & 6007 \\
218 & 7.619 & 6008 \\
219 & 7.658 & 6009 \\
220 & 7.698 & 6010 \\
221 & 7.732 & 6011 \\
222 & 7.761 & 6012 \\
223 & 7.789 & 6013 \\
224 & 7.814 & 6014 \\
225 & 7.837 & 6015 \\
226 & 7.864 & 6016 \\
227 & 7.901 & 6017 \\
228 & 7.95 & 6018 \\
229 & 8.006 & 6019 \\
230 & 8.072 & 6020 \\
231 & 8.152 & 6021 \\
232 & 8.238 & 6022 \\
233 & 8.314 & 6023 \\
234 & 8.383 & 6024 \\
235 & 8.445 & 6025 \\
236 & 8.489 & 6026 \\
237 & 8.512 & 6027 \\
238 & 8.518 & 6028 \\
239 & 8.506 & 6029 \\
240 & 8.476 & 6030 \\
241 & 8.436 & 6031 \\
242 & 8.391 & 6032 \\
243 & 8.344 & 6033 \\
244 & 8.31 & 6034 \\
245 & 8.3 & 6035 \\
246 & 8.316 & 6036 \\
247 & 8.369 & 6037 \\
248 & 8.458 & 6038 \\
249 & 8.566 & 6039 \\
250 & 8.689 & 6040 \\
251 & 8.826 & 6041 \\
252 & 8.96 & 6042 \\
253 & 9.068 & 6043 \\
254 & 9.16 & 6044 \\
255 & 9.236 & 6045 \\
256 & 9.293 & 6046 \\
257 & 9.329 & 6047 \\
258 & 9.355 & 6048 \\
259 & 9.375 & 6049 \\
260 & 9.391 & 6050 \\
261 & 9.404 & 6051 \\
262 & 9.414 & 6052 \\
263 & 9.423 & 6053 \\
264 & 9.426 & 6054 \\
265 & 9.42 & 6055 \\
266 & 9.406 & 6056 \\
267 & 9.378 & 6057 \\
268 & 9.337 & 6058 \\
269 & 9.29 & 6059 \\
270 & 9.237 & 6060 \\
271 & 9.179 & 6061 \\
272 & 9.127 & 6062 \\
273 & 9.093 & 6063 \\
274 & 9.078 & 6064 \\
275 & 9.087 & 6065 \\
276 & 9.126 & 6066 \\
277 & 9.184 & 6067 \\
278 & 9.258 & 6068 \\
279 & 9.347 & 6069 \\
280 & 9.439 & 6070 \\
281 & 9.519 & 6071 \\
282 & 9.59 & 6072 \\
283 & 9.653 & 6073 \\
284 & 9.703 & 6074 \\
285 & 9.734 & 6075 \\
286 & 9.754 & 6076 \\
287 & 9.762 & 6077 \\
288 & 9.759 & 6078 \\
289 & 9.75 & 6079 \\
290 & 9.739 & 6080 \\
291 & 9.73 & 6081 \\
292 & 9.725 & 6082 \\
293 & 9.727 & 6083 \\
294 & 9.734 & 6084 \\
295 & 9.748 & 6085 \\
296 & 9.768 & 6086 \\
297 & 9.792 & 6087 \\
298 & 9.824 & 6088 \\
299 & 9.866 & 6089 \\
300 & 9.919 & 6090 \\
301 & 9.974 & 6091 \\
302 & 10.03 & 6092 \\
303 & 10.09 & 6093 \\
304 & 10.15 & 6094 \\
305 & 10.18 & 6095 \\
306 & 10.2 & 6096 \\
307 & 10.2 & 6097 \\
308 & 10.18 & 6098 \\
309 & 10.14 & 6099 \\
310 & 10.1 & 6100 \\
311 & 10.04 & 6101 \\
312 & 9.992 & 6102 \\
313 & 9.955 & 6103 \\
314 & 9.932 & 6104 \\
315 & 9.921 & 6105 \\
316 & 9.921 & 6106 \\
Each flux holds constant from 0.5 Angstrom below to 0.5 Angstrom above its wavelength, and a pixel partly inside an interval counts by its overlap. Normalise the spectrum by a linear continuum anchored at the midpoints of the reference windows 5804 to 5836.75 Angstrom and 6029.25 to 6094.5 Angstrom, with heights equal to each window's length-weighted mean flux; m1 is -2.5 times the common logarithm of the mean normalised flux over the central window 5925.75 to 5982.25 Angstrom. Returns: 0.446 mag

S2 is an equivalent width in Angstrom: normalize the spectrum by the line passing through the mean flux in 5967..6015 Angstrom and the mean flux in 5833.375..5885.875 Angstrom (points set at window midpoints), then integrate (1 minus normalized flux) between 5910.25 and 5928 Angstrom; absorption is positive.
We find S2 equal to 4.7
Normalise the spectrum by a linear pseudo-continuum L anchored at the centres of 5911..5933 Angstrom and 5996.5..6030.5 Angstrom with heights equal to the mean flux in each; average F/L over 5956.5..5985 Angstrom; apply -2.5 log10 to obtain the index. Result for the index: 0.04 mag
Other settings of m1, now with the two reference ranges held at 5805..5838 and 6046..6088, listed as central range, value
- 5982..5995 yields 0.27 mag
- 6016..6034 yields 0.15 mag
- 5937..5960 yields 0.45 mag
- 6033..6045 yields 0.10 mag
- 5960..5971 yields 0.43 mag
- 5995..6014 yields 0.22 mag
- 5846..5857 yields 0.27 mag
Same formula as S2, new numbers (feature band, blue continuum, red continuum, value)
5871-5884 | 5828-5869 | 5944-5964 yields 4.57 Angstrom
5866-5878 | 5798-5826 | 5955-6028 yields 4.61 Angstrom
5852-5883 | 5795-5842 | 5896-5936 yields 5.79 Angstrom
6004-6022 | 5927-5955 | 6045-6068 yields 0.65 Angstrom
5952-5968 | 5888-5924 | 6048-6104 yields -0.84 Angstrom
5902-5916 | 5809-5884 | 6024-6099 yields 6.12 Angstrom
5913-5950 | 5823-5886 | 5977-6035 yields 8.29 Angstrom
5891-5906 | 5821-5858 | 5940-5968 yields 8.45 Angstrom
